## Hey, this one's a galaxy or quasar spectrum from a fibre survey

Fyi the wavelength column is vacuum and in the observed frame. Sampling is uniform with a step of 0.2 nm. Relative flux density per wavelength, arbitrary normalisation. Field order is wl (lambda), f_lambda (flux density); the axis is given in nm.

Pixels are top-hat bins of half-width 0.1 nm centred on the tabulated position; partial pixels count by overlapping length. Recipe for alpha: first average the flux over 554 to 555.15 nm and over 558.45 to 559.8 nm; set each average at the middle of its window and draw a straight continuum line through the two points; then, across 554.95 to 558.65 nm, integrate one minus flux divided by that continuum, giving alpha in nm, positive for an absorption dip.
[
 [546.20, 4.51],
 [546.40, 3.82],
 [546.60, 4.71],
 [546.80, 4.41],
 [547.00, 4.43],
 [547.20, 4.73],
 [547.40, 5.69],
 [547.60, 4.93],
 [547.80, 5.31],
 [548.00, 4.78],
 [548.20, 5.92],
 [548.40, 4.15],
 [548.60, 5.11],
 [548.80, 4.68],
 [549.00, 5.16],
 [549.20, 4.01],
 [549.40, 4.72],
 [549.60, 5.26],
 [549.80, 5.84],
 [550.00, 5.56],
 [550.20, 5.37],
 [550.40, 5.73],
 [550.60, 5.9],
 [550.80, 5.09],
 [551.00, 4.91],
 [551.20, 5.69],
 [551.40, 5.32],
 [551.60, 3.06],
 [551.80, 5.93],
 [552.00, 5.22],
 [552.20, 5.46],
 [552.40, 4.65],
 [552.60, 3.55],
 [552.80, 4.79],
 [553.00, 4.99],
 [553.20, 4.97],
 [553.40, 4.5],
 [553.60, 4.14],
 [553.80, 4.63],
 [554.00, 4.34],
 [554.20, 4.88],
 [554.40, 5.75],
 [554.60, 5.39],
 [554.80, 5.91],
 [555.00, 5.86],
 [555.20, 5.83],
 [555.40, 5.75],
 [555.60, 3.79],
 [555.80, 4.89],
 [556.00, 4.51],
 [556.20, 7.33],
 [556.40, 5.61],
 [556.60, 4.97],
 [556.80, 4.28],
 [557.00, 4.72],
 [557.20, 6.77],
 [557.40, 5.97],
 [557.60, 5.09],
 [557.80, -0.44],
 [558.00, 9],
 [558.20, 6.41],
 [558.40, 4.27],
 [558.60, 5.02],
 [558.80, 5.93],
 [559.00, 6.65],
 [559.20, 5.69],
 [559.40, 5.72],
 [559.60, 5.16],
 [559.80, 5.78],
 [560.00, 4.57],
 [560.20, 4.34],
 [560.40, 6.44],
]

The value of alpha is 0.210 nm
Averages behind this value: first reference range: 5.46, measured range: 5.24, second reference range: 5.65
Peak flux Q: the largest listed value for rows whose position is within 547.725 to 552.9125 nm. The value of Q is 5.93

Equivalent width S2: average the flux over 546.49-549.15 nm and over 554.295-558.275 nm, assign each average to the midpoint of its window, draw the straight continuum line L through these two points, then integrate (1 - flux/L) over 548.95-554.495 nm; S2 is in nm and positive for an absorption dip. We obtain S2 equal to 0.14 nm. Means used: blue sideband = 4.9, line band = 4.98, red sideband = 5.36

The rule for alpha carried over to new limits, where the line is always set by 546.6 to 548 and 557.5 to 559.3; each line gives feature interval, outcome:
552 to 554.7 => 0.17 nm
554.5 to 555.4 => -0.10 nm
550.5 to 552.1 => -0.03 nm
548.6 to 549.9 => 0.00 nm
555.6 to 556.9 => 0.02 nm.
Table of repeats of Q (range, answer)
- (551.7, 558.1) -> 9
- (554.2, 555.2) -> 5.91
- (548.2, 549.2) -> 5.92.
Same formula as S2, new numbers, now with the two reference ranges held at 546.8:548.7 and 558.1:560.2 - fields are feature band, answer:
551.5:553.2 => 0.15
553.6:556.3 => 0.02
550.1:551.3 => -0.08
